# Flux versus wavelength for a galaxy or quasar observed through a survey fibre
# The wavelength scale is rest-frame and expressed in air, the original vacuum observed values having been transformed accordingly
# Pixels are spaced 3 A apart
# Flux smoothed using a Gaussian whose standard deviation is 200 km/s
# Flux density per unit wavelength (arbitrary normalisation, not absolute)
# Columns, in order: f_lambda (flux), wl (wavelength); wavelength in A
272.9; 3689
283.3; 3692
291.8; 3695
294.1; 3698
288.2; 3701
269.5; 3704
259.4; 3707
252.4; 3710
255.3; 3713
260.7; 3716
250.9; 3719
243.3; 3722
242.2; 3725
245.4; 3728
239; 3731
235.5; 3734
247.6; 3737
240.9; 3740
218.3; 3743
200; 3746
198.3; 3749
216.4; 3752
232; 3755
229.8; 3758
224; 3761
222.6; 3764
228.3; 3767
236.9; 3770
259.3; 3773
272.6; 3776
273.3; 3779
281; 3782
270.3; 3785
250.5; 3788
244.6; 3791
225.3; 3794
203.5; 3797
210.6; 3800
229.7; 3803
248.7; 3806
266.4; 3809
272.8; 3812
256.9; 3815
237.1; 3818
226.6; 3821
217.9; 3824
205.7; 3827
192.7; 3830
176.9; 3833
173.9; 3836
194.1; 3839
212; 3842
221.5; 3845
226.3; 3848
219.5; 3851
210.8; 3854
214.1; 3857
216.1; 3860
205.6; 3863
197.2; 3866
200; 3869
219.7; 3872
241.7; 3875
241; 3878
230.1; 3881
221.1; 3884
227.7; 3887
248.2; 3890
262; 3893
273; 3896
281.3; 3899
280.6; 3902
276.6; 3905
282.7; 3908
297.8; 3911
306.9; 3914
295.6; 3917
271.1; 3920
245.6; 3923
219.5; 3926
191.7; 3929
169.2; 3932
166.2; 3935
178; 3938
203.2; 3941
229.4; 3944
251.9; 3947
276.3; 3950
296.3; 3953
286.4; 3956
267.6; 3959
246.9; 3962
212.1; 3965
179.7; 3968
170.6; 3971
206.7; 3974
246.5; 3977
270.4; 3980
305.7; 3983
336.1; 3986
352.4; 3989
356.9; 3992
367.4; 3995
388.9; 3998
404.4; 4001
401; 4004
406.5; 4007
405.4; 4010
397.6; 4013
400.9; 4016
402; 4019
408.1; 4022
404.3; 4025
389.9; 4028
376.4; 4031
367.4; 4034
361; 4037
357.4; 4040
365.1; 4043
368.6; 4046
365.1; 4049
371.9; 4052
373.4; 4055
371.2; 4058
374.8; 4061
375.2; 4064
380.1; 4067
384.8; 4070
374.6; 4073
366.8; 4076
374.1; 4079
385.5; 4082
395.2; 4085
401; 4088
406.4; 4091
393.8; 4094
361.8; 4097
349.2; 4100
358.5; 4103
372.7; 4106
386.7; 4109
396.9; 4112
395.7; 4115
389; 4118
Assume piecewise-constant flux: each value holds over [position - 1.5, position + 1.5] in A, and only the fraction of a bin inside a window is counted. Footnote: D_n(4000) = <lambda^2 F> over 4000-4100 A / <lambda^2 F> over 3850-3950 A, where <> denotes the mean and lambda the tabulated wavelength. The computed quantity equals 1.7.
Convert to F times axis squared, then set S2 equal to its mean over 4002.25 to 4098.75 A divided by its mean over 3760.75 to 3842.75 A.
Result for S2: 1.87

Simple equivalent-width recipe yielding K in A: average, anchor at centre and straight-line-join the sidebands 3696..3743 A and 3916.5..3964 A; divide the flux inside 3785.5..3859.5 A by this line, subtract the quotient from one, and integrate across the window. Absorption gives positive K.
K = 6.8 A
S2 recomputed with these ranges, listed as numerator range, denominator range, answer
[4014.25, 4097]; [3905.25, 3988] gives 1.64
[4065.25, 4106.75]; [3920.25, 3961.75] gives 1.76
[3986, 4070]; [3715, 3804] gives 1.84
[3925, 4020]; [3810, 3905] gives 1.35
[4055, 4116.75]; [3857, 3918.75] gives 1.68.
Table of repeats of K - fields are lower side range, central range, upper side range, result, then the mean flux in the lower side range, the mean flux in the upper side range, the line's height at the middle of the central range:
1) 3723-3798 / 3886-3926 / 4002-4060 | 5.67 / 238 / 384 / 316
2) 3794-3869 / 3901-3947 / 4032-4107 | 6.02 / 218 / 374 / 279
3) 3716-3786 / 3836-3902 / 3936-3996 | 6.40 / 240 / 260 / 251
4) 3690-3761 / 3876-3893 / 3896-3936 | 1.14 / 247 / 255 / 253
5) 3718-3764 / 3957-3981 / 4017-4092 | 8.05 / 230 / 380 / 339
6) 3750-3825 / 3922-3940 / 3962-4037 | 6.63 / 241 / 338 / 307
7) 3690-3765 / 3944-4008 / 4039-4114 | 8.63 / 246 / 377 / 339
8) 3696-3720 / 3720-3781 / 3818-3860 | 2.93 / 267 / 208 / 248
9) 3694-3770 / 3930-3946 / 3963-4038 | 6.37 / 243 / 340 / 317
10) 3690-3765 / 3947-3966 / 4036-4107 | 3.83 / 246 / 375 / 332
